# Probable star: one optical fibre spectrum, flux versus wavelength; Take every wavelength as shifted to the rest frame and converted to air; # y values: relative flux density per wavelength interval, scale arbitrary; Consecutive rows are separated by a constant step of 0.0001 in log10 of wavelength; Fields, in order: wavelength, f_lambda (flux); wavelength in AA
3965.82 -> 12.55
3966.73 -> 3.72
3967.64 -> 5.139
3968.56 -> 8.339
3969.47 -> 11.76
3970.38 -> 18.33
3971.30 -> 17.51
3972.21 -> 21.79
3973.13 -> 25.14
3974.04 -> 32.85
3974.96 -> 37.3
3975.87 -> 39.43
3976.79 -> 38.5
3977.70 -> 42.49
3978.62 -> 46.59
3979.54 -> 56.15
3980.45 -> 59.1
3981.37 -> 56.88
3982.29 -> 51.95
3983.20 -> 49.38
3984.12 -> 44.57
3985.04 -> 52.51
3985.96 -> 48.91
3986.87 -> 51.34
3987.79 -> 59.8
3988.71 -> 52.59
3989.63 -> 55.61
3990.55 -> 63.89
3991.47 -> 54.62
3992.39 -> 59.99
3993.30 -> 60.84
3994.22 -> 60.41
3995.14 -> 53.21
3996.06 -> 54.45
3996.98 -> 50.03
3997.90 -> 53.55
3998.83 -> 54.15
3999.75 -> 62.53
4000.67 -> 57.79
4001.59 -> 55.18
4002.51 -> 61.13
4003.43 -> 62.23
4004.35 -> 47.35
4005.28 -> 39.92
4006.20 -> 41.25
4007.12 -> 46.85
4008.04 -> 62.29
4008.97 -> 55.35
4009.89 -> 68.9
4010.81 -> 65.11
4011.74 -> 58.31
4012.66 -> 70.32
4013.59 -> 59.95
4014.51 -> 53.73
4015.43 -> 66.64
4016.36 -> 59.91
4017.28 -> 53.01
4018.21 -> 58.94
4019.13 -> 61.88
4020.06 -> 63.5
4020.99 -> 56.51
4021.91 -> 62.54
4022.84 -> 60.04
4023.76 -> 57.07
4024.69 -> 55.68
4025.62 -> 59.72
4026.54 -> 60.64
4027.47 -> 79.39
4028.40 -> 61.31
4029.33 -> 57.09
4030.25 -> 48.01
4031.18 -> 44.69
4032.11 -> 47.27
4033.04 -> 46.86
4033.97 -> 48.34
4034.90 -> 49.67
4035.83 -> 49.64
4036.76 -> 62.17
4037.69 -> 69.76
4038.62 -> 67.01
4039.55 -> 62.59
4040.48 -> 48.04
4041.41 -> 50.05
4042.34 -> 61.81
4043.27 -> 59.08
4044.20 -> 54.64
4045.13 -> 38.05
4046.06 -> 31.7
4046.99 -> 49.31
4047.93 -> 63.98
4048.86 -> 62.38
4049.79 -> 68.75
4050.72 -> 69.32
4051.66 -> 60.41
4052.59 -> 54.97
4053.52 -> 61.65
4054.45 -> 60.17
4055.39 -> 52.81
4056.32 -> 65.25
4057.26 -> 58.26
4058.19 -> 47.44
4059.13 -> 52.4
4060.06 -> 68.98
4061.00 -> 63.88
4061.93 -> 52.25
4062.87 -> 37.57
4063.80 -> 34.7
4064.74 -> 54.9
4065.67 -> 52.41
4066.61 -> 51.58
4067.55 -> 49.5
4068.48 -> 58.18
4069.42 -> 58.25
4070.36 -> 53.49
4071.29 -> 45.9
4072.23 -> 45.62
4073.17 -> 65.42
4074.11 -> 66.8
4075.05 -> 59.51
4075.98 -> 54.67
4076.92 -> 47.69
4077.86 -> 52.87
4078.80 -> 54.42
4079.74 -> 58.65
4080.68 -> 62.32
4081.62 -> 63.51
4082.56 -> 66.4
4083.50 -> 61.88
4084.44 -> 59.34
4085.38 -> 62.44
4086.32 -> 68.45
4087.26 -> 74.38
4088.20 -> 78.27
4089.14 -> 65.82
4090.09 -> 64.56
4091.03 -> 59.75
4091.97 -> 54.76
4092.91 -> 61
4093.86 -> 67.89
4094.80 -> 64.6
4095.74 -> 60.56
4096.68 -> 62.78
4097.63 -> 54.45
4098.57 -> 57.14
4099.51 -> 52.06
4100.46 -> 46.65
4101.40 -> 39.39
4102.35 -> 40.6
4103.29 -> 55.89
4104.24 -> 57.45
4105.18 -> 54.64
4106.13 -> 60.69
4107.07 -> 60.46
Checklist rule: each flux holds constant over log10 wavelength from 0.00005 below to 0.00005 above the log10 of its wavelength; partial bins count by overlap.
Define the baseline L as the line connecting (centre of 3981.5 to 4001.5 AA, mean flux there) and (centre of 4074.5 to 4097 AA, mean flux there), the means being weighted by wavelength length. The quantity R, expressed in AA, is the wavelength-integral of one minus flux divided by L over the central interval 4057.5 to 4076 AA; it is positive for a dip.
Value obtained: 2.1 AA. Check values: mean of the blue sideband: 54.9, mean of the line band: 53.7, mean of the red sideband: 62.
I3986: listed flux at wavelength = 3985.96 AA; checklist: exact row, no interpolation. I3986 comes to 48.91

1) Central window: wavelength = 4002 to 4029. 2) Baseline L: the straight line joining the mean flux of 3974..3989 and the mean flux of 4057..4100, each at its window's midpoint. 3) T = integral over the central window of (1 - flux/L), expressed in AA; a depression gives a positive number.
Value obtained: -3.6 AA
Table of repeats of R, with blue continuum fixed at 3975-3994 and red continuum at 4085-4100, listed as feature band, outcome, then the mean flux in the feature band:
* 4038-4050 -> 0.6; 55.1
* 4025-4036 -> 0.4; 54.5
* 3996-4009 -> 0.1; 53.5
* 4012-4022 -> -0.9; 60.5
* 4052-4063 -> 0.5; 56.9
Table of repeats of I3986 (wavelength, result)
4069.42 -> 58.25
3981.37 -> 56.88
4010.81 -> 65.11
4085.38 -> 62.44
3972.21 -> 21.79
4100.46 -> 46.65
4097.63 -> 54.45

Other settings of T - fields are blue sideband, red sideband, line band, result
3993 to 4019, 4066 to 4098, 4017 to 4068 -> 2.0 AA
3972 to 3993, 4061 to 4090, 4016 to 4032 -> -1.9 AA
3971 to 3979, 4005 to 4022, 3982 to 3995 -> -3.8 AA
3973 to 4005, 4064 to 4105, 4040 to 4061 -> -0.3 AA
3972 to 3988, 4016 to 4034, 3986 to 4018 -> -3.5 AA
